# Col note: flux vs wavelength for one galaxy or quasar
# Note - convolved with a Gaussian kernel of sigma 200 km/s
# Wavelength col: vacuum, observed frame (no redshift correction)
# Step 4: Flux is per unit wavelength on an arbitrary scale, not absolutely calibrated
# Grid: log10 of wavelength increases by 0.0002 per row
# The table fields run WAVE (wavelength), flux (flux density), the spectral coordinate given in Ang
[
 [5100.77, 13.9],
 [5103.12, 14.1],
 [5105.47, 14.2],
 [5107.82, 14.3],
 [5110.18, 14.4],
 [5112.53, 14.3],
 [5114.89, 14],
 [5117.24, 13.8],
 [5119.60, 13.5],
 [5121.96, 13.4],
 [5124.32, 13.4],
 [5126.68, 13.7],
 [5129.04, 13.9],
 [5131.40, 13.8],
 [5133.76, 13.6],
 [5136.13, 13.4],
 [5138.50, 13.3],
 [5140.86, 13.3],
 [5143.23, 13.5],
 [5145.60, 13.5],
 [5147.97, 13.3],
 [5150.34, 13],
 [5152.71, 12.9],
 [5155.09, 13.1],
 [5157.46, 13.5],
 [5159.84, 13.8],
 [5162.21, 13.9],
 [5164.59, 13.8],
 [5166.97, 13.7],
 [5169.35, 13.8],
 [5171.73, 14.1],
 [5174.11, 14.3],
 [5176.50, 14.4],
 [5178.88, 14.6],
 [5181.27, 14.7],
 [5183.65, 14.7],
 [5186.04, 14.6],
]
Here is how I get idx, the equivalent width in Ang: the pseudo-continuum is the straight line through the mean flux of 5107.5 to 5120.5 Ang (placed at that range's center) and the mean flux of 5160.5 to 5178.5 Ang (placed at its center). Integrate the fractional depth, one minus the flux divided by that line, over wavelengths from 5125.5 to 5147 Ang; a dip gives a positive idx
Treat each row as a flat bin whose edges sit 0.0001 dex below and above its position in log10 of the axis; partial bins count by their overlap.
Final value 0.7 Ang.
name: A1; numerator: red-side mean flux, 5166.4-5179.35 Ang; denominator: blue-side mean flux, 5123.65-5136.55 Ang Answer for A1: 1.04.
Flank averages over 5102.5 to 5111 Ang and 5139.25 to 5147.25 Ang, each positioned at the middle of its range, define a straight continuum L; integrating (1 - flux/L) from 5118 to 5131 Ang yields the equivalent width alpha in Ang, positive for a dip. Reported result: 0.23 Ang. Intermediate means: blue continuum 14.2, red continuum 13.4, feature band 13.6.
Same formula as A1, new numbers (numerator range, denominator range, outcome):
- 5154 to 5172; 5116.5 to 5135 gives 1.01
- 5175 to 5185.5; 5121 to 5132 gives 1.07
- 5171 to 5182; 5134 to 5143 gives 1.08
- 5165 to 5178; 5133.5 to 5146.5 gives 1.05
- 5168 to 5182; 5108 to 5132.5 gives 1.03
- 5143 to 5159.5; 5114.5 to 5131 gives 0.97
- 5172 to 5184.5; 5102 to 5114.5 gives 1.02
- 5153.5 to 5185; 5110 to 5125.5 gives 1.02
